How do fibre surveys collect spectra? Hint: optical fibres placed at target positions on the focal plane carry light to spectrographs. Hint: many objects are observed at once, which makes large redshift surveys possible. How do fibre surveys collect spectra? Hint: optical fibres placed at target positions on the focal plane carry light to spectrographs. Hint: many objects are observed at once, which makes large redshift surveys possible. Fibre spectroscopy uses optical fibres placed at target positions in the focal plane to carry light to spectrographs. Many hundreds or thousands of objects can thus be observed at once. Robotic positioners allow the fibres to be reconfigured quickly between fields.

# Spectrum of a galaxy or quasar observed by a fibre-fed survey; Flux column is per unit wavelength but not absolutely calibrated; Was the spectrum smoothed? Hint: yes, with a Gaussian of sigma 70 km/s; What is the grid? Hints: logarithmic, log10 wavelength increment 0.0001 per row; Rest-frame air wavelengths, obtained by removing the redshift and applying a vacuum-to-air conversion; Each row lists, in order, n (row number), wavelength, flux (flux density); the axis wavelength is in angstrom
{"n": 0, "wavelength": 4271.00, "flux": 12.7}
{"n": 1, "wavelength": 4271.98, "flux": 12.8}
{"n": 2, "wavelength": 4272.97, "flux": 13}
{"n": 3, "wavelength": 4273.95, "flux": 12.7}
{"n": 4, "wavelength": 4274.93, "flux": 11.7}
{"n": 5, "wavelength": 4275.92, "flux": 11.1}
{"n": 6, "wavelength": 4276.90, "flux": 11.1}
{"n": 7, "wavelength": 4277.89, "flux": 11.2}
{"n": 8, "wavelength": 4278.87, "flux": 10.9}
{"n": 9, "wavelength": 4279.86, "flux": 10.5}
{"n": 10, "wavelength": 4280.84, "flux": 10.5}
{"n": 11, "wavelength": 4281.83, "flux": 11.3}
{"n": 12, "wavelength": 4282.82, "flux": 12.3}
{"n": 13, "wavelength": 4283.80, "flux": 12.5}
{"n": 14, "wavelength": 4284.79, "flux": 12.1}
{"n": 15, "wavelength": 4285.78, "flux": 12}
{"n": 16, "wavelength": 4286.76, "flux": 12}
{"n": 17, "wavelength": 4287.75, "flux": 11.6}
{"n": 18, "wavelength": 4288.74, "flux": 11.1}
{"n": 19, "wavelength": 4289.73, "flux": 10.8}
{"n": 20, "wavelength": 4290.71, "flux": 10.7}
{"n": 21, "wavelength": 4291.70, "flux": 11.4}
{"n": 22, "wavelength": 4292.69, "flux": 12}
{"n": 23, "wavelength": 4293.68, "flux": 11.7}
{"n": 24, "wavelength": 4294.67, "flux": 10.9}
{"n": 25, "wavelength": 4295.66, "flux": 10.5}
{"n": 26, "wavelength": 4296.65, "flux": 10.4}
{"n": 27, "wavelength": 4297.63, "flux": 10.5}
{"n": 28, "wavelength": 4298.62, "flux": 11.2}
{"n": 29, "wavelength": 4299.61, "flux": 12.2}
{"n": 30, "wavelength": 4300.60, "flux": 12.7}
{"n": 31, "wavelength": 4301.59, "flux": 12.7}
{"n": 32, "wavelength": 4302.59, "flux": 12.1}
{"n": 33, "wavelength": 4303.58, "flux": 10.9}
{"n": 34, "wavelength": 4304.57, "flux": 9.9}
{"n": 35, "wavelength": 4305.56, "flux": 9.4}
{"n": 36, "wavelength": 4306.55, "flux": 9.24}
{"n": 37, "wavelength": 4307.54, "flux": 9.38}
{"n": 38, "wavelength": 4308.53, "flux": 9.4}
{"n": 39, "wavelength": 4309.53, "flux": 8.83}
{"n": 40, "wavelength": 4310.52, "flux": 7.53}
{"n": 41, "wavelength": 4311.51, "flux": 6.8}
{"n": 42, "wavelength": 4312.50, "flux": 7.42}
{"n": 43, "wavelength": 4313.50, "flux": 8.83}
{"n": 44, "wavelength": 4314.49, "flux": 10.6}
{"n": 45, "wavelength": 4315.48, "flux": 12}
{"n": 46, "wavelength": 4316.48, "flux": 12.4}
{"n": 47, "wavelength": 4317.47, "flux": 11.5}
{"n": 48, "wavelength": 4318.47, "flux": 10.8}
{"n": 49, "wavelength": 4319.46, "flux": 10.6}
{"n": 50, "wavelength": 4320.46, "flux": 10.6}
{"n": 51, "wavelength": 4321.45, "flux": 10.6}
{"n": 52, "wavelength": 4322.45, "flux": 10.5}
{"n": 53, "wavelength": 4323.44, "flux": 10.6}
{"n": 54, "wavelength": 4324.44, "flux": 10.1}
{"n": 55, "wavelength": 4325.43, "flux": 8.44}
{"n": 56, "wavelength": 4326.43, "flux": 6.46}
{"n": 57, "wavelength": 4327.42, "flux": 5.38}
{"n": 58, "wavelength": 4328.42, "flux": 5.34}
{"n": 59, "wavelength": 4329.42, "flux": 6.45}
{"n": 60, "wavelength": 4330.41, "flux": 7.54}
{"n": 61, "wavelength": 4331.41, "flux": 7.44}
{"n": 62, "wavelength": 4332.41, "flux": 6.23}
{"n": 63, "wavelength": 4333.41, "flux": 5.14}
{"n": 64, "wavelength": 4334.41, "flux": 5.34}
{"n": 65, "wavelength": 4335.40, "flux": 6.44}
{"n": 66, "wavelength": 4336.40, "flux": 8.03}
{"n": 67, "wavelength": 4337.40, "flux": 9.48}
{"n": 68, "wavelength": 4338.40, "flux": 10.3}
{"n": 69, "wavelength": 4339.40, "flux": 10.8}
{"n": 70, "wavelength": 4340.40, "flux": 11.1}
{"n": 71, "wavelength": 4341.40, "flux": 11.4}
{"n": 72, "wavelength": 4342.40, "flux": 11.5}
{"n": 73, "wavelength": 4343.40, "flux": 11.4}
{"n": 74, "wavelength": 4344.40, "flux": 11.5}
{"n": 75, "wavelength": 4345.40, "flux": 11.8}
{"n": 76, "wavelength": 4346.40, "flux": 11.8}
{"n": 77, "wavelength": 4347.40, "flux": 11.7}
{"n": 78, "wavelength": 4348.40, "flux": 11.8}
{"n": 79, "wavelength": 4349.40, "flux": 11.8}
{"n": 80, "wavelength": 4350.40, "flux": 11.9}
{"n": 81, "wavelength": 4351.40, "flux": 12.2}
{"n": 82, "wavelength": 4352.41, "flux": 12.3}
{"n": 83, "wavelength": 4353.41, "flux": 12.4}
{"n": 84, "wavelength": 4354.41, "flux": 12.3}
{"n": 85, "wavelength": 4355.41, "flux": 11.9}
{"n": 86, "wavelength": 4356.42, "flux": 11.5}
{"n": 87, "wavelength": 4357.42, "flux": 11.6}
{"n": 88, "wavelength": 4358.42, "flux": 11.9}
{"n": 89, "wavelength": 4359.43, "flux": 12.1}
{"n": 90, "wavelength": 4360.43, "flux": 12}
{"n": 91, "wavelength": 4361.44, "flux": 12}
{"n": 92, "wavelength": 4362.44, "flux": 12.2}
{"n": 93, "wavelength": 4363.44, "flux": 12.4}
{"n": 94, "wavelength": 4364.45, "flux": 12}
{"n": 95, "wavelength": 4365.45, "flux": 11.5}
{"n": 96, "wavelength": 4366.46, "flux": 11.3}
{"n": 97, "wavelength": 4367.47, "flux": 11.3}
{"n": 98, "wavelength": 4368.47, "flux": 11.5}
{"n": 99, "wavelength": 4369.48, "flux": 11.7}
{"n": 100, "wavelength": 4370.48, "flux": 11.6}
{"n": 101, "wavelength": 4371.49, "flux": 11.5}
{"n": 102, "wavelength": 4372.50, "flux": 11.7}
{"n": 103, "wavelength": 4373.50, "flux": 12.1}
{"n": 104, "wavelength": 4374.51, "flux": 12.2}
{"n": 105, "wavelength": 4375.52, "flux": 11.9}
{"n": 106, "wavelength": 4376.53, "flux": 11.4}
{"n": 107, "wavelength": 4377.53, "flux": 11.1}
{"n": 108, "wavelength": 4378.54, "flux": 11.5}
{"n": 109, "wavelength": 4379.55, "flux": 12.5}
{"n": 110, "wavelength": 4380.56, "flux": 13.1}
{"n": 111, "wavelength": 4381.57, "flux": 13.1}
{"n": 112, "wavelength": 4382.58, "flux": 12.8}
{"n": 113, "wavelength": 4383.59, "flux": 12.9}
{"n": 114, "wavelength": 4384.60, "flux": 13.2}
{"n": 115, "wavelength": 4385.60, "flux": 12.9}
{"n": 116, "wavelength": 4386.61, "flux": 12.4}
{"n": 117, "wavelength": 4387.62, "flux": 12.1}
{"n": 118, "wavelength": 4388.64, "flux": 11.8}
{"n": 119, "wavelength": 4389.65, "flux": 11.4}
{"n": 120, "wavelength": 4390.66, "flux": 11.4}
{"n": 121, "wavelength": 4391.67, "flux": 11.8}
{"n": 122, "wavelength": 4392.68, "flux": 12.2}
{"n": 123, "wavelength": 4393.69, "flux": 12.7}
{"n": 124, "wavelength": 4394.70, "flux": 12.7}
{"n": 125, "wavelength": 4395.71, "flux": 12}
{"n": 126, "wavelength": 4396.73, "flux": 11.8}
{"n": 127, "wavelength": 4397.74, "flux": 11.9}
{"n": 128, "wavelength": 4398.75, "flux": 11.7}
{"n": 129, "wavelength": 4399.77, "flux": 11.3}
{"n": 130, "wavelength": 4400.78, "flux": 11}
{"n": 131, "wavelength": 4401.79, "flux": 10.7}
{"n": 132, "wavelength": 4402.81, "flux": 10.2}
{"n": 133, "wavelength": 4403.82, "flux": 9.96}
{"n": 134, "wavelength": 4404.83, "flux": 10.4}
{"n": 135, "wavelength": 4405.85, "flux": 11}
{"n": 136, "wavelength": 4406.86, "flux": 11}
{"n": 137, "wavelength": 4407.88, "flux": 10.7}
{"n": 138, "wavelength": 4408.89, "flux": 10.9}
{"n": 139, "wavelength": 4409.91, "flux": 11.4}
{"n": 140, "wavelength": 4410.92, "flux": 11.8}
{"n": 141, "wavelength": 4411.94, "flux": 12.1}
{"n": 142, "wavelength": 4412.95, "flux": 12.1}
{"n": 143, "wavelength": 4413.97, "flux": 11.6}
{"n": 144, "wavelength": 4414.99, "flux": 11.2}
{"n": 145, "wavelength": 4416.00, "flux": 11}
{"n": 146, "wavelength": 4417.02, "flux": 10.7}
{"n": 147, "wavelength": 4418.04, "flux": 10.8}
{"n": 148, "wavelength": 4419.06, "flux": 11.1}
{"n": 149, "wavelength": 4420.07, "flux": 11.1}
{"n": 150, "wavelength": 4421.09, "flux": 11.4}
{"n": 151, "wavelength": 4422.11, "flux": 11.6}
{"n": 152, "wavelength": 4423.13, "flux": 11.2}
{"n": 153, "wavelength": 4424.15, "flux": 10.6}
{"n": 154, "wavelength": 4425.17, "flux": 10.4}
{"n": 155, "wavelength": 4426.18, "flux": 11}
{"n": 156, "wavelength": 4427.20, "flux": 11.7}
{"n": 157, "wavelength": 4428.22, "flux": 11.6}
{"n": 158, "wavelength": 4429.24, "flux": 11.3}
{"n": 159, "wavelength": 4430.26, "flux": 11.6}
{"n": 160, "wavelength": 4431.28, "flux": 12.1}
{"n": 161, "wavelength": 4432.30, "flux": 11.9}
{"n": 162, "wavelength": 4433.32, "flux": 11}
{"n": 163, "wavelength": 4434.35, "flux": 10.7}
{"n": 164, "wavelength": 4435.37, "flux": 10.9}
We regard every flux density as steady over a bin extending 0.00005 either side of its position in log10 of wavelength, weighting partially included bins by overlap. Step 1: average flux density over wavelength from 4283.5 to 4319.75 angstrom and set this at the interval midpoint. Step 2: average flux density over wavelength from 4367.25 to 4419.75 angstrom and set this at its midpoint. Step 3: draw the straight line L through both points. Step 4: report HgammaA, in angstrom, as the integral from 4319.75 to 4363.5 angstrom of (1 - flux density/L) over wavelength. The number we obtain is 4.05 angstrom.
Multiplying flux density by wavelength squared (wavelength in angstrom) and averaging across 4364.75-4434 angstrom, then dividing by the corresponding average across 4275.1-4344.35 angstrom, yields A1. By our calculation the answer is 1.2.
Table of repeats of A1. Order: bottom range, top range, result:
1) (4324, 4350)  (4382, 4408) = 1.33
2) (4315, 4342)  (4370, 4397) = 1.39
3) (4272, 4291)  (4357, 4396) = 1.09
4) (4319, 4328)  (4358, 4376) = 1.31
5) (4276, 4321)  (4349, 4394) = 1.15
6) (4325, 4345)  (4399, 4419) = 1.38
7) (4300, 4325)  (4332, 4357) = 1.04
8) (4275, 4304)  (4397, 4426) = 1.03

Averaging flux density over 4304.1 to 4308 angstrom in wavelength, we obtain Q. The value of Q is 9.49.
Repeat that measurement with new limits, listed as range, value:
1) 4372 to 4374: 11.9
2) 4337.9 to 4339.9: 10.5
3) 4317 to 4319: 11.1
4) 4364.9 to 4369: 11.4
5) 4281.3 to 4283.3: 11.7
